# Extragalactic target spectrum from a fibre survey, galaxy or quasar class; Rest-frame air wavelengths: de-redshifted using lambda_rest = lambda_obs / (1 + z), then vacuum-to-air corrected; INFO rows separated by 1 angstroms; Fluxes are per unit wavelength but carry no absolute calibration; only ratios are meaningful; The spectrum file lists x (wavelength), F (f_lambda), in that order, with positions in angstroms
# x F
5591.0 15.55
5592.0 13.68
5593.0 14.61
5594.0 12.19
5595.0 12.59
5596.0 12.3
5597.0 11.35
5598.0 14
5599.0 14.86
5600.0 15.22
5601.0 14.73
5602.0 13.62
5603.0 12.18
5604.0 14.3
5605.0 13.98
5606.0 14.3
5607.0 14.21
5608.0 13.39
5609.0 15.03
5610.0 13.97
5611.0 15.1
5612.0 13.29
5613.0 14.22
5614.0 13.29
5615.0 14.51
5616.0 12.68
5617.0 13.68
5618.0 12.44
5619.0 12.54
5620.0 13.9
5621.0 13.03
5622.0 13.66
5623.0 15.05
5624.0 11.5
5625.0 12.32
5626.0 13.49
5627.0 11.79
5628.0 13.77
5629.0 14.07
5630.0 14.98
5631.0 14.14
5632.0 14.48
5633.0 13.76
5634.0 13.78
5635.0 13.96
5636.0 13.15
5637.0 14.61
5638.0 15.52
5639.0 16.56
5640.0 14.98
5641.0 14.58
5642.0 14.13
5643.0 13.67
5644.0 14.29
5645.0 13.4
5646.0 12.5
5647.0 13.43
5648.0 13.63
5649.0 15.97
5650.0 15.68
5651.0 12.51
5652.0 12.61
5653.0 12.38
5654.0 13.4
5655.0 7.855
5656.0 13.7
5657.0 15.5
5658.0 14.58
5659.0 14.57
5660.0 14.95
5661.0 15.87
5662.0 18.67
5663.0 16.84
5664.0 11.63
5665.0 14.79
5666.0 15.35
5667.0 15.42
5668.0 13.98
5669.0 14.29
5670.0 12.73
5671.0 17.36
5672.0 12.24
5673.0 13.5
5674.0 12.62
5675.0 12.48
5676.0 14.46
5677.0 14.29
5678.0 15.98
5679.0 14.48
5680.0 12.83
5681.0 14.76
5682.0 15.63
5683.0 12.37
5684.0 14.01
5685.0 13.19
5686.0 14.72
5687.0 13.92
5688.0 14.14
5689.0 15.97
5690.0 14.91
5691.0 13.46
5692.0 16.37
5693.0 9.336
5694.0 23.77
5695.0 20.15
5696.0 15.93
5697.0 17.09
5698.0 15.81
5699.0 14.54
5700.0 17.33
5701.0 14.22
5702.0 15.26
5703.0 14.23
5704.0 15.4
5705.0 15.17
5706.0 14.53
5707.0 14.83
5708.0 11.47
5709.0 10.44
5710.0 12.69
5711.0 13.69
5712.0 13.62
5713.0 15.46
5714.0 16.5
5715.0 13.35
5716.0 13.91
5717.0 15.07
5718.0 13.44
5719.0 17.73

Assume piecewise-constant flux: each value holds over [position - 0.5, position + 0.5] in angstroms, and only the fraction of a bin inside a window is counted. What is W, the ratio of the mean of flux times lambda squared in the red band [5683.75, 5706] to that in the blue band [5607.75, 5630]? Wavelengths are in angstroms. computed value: 1.17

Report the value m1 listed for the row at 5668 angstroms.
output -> 13.98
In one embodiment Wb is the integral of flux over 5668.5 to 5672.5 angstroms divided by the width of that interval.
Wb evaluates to 14.2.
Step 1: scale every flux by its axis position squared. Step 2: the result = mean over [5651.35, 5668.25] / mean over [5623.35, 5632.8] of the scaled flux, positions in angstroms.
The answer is 1.07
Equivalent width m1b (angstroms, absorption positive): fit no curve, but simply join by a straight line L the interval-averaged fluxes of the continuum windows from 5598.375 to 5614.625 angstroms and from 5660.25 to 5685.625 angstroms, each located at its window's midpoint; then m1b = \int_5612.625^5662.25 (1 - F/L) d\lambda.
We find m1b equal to 1.4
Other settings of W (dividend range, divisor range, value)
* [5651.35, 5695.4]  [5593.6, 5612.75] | 1.08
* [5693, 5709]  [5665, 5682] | 1.11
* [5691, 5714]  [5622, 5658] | 1.12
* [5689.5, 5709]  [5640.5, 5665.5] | 1.11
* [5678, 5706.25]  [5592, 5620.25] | 1.14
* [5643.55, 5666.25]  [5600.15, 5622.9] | 1.04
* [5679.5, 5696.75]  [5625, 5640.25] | 1.09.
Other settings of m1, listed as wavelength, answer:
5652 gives 12.61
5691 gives 13.46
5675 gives 12.48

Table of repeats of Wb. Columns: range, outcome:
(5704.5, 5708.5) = 14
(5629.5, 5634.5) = 14.2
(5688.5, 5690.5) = 15.4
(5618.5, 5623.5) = 13.6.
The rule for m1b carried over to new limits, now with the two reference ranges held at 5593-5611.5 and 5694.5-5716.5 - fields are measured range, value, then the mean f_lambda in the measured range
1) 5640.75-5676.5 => 0.7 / 14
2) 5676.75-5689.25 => 0.2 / 14.3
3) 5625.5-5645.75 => -0.1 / 14.1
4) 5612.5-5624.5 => 0.5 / 13.4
